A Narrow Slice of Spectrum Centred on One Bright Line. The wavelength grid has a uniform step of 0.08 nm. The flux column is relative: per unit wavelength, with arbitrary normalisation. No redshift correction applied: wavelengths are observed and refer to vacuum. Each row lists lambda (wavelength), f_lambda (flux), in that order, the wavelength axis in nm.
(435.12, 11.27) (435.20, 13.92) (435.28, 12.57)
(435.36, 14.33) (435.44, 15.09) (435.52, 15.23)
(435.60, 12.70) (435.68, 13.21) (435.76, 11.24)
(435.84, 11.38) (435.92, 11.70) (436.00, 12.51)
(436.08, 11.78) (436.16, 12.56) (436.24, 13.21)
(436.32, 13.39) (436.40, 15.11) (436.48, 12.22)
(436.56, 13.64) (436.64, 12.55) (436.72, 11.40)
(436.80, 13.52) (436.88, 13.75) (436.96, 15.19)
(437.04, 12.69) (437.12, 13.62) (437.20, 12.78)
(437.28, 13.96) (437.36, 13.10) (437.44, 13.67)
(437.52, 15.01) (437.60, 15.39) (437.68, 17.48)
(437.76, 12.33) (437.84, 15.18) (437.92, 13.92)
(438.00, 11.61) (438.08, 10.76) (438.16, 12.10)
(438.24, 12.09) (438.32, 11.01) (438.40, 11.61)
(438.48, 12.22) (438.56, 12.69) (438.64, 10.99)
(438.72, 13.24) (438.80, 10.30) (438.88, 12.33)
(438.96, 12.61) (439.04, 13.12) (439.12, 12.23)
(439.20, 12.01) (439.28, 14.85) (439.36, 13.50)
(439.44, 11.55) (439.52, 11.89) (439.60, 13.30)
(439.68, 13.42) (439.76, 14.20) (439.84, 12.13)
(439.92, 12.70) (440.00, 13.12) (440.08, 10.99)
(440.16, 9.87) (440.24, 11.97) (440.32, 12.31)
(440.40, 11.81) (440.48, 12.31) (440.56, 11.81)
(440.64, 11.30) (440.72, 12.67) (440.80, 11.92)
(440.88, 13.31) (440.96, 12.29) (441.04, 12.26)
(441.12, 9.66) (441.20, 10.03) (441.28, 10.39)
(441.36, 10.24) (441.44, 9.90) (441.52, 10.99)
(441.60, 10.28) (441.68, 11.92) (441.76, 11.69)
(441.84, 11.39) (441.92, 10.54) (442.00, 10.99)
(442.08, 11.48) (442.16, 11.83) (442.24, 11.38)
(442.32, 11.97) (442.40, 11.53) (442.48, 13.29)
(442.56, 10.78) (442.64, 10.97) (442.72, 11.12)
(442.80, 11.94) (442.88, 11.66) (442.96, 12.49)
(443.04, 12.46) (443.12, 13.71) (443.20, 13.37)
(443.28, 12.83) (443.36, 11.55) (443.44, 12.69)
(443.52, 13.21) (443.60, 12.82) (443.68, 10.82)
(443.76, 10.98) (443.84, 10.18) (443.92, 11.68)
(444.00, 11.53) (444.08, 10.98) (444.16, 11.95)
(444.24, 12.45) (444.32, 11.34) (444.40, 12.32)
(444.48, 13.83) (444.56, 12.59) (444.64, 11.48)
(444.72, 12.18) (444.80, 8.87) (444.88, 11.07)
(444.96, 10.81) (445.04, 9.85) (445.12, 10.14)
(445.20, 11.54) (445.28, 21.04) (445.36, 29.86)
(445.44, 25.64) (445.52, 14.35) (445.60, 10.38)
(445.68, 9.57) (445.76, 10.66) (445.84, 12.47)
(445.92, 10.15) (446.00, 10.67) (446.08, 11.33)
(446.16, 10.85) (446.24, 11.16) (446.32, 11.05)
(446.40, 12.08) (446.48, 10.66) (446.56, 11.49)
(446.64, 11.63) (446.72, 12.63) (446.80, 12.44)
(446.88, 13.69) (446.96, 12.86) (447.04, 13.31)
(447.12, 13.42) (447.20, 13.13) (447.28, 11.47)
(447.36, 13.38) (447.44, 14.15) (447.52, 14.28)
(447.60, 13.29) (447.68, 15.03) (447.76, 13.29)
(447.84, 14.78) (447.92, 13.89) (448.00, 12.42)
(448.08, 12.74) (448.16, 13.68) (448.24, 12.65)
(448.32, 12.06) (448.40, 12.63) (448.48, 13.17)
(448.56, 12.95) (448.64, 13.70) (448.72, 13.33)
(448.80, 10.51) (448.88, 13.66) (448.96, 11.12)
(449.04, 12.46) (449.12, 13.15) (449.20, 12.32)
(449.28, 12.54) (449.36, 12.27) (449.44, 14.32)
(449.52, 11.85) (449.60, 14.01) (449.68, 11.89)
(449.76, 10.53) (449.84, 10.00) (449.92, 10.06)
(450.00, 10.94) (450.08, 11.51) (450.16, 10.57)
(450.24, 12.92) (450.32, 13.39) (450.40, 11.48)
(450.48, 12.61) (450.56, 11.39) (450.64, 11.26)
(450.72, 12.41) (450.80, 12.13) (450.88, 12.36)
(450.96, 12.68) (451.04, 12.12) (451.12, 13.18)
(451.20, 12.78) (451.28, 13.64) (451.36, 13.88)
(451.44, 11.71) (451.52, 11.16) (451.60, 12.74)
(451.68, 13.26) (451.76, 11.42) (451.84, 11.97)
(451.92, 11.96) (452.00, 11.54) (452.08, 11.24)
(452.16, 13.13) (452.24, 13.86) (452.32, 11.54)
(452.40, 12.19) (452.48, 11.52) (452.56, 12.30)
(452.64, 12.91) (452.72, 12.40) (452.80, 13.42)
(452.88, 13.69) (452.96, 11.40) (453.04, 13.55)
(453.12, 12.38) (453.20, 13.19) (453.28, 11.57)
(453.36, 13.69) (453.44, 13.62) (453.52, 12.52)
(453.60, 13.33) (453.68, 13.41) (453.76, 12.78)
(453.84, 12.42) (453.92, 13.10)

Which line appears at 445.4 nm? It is H-gamma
